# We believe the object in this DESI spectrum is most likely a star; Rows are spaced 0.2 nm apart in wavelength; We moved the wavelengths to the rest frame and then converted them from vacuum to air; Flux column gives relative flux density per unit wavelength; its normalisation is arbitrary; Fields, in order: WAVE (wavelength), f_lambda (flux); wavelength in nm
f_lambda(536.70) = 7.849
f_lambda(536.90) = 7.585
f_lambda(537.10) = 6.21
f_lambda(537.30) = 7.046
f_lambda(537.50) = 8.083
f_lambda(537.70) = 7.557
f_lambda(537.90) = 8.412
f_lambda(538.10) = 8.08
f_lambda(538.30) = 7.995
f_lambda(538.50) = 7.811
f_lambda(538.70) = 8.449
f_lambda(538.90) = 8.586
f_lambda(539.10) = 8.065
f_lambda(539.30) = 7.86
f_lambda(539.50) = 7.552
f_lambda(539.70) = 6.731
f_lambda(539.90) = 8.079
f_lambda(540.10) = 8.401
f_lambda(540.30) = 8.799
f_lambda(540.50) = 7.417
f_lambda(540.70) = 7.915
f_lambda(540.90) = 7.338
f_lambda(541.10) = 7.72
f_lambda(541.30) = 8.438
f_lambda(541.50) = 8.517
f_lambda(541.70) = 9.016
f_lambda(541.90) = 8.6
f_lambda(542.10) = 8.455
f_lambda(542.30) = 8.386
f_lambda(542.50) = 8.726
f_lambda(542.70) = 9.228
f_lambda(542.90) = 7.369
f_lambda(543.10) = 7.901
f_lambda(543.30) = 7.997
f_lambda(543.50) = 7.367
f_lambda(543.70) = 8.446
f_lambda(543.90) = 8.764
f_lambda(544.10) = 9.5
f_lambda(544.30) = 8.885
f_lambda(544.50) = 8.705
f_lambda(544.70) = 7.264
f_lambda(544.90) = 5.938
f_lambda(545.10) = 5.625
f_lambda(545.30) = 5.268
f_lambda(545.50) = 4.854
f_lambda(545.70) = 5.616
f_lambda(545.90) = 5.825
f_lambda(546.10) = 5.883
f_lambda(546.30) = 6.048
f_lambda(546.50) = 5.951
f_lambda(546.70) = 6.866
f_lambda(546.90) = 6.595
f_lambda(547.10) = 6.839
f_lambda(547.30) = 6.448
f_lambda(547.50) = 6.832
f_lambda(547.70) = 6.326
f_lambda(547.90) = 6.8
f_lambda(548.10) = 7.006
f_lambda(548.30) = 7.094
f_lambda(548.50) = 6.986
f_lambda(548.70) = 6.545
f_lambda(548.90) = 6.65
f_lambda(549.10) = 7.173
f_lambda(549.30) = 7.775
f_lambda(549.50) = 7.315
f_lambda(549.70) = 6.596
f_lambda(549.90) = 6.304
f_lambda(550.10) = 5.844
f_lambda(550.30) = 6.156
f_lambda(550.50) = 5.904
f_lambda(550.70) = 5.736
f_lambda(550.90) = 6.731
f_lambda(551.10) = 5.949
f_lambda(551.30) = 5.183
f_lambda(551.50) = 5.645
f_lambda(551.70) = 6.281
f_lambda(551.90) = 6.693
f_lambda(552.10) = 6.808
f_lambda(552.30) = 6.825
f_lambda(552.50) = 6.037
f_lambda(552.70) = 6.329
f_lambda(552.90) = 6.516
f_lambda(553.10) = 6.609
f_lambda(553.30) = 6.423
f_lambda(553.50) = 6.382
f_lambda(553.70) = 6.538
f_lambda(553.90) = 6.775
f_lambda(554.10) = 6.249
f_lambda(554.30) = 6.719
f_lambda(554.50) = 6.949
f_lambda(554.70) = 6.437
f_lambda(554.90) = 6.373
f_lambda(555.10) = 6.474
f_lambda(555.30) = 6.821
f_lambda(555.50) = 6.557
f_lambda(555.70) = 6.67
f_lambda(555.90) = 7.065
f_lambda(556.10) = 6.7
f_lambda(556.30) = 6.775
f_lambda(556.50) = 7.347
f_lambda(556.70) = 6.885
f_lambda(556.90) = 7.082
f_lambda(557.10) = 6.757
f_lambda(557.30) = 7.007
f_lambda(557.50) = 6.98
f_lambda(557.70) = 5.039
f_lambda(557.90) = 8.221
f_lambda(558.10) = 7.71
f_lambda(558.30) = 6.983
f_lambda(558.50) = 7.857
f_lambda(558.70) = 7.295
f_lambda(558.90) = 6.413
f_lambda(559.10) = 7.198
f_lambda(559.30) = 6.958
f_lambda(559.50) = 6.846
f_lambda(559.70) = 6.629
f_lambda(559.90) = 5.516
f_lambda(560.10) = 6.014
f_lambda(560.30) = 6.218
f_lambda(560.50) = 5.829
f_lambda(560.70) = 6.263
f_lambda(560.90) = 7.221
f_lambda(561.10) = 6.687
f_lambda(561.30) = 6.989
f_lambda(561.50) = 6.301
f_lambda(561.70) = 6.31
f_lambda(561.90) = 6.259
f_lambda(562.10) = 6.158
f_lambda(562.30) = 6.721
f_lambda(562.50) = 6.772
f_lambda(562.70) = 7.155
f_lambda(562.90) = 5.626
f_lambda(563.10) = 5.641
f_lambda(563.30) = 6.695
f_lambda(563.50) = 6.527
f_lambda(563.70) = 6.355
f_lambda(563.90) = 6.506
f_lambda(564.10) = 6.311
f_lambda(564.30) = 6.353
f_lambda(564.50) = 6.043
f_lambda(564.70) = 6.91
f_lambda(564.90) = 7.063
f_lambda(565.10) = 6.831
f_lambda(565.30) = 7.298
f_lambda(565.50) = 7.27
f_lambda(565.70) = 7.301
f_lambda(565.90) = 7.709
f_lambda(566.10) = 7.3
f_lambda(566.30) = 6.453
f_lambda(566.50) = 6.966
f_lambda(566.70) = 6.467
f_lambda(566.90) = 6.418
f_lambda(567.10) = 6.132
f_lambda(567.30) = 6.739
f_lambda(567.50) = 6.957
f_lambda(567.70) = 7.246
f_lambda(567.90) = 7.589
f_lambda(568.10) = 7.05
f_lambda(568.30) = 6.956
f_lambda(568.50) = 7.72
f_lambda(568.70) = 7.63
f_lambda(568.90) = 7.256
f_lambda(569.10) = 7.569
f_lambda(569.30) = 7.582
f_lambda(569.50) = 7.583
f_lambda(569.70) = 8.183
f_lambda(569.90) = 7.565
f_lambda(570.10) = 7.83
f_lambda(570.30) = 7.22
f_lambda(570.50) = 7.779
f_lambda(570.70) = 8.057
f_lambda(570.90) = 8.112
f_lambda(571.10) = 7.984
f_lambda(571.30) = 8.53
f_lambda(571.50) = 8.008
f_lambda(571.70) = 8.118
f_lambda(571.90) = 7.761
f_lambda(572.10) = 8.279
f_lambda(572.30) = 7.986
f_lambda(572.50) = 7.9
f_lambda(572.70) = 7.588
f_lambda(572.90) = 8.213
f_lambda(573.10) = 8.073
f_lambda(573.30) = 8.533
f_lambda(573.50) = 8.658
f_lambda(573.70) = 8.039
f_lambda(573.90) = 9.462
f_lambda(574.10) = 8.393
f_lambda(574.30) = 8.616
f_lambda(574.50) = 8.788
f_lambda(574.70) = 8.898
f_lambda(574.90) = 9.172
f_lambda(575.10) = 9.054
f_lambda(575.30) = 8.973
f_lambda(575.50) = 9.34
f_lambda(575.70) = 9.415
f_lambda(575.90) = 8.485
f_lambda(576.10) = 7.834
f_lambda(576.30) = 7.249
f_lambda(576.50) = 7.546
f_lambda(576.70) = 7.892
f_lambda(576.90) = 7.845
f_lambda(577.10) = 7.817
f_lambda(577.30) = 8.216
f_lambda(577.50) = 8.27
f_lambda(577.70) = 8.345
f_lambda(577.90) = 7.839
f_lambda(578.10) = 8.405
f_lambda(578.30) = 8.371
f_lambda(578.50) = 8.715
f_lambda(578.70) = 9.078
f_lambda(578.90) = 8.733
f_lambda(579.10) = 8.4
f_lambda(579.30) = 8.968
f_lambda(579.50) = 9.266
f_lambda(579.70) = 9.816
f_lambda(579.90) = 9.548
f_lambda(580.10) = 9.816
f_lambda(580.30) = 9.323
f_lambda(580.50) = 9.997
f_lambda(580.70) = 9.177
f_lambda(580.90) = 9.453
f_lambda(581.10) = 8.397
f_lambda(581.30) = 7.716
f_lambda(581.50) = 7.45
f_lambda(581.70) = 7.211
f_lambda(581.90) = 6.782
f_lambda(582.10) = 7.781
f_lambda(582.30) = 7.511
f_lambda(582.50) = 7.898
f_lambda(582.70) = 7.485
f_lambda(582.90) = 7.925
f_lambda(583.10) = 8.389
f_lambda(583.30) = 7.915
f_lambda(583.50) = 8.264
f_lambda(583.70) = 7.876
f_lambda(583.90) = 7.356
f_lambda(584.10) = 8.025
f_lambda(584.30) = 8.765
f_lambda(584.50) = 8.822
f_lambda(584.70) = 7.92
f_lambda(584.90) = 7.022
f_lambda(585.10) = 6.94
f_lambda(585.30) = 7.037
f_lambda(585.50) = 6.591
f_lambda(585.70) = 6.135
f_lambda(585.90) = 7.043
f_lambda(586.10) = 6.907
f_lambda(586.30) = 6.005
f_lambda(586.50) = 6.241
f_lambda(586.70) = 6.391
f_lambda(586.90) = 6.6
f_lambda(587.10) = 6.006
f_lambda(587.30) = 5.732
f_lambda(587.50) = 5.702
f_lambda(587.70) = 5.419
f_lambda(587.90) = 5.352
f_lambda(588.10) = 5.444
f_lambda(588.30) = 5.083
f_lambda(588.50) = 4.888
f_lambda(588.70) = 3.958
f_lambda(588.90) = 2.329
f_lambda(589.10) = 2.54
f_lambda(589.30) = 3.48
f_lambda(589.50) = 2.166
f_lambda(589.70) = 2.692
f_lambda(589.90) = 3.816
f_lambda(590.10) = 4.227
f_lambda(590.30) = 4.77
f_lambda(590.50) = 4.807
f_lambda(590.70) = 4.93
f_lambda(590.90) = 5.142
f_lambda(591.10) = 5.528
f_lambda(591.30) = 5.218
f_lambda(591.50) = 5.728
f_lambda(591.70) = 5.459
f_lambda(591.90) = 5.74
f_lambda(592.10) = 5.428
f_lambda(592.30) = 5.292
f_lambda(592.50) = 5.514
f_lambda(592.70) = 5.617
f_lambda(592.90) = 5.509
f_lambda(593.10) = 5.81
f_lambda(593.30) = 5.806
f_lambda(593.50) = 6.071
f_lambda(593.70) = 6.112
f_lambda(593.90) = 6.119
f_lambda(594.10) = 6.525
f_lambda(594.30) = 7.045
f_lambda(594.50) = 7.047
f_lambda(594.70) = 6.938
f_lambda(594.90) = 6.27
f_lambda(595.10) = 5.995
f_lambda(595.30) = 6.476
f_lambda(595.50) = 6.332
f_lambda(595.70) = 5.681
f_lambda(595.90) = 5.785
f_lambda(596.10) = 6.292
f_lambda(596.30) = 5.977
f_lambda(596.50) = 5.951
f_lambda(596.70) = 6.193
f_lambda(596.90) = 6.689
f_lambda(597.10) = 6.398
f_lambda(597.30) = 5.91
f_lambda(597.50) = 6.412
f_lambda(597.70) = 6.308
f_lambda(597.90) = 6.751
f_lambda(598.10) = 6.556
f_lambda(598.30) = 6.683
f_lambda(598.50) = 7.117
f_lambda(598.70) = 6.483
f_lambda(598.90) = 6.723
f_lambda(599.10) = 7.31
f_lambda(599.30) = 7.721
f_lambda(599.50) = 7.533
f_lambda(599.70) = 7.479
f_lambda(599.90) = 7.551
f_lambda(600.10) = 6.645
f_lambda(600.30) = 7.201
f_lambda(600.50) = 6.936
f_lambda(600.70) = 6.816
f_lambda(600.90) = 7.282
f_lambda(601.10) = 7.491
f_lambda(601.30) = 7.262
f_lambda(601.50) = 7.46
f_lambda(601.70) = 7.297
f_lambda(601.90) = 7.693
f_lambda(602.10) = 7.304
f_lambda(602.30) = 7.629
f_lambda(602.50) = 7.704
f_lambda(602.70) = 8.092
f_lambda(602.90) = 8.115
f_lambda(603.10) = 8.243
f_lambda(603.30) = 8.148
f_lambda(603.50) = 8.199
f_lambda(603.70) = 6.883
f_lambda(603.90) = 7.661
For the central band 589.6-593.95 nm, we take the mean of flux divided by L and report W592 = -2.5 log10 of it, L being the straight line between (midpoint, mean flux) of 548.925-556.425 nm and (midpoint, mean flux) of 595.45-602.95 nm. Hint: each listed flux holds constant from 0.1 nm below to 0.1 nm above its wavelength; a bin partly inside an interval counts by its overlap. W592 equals 0.292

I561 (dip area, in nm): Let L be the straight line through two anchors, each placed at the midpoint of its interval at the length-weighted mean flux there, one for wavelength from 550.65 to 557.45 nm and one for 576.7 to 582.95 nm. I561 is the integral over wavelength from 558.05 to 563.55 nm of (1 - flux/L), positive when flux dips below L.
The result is 0.35 nm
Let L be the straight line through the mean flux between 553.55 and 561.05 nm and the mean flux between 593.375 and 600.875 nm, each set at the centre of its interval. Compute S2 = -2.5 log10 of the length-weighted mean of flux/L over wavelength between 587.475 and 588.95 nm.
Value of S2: 0.35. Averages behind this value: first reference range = 6.74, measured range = 4.81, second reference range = 6.6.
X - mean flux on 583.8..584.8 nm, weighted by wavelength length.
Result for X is 8.18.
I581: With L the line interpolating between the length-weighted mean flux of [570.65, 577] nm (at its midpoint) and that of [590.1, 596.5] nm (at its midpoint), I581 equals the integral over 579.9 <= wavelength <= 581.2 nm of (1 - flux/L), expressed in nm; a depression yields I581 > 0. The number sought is -0.33 nm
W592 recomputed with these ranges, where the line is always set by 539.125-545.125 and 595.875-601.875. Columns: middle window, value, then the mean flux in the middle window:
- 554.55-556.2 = 0.170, 6.65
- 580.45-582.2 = -0.135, 8.17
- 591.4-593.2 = 0.245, 5.57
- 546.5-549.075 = 0.179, 6.73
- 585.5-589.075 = 0.262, 5.57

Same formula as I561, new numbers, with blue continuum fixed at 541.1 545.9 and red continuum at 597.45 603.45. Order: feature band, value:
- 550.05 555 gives 0.862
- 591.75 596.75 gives 0.870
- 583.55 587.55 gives 0.223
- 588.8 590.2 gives 0.823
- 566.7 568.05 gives 0.128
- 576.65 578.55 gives -0.179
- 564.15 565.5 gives 0.141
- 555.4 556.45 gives 0.117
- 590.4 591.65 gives 0.360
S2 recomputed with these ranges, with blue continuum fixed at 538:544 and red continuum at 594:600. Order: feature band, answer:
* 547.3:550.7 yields 0.19 mag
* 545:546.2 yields 0.41 mag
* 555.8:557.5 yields 0.11 mag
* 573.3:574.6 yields -0.19 mag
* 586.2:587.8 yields 0.15 mag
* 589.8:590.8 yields 0.44 mag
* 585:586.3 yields 0.03 mag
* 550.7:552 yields 0.28 mag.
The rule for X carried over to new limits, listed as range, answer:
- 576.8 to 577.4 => 7.96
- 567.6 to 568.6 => 7.31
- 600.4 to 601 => 7.01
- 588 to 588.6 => 5.14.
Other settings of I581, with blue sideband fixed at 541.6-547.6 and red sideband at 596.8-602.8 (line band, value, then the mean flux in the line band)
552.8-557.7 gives 0.395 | 6.68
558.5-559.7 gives 0.042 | 6.99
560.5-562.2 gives 0.177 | 6.48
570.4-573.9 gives -0.457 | 8.13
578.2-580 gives -0.458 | 8.99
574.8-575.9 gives -0.298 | 9.13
